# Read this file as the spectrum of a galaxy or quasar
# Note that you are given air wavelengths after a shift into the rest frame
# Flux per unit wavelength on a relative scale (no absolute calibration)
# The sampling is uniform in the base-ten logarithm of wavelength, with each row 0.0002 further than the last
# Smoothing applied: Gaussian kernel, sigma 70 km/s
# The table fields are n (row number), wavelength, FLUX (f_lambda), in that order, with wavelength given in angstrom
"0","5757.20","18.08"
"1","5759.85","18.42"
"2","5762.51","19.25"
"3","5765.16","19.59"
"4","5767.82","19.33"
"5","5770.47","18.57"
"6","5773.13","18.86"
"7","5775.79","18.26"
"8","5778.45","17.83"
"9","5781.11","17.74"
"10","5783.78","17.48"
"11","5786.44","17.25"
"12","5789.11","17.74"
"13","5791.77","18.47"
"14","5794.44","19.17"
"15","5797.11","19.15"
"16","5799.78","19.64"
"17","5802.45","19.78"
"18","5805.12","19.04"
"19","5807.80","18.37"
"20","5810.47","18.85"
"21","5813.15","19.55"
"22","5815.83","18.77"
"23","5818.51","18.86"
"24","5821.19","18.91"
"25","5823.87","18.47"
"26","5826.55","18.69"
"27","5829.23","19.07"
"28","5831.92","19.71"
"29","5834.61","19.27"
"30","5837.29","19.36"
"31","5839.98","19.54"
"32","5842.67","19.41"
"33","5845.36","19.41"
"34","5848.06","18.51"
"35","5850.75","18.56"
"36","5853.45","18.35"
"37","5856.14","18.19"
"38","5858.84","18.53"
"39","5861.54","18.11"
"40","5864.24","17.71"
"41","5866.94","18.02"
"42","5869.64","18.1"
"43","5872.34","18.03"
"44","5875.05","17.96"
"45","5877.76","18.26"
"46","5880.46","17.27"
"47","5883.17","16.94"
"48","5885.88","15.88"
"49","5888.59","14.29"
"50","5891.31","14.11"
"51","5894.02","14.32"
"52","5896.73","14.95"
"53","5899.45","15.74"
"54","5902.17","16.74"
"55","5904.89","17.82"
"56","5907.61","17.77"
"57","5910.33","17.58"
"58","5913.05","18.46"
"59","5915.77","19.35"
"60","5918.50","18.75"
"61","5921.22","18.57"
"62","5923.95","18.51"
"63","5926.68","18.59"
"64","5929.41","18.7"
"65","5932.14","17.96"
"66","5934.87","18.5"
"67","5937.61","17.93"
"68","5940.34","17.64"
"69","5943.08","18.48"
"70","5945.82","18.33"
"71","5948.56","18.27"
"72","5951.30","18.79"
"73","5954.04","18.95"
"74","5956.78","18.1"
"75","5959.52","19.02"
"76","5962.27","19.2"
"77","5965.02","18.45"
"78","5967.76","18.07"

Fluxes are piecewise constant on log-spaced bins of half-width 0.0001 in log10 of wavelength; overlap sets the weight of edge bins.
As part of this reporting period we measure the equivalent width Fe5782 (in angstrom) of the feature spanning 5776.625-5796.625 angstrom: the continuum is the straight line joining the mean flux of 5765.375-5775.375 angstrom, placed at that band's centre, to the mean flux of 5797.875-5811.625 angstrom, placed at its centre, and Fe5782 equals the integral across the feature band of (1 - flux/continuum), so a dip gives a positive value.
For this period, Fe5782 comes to 1.1 angstrom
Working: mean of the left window 18.9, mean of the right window 19.1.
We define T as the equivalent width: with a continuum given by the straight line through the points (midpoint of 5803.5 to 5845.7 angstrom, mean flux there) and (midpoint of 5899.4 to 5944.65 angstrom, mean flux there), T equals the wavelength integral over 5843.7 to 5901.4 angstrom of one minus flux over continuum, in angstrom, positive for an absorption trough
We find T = 4.4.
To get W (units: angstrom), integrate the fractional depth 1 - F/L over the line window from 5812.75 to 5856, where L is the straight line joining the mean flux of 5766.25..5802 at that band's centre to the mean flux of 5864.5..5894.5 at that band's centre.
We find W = -3.5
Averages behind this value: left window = 18.5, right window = 16.8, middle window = 19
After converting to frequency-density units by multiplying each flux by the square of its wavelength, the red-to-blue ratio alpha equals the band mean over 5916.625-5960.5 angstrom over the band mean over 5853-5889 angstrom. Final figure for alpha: 1.1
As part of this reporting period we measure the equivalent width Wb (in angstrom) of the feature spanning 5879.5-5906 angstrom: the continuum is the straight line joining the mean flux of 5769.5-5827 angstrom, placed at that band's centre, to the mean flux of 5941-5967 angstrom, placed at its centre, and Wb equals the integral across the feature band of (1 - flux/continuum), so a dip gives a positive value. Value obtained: 4.0 angstrom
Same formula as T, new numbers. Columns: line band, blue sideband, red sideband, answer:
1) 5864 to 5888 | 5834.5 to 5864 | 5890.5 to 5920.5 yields 0.62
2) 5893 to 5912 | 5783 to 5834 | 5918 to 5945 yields 2.02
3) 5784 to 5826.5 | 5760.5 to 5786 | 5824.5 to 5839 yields 0.26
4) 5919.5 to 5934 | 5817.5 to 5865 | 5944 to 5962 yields 0.15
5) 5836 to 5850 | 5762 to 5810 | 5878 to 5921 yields -1.20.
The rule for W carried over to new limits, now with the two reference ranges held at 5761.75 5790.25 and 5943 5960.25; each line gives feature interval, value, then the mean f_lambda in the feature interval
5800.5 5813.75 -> -0.53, 19.1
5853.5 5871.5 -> 0.31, 18.1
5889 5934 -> 2.89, 17.3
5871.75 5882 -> 0.34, 17.8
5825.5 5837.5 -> -0.53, 19.2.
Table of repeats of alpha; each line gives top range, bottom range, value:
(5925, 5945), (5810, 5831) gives 1.00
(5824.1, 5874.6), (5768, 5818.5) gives 1.02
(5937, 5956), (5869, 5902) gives 1.15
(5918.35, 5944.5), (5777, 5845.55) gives 1.02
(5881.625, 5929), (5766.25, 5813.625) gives 0.95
